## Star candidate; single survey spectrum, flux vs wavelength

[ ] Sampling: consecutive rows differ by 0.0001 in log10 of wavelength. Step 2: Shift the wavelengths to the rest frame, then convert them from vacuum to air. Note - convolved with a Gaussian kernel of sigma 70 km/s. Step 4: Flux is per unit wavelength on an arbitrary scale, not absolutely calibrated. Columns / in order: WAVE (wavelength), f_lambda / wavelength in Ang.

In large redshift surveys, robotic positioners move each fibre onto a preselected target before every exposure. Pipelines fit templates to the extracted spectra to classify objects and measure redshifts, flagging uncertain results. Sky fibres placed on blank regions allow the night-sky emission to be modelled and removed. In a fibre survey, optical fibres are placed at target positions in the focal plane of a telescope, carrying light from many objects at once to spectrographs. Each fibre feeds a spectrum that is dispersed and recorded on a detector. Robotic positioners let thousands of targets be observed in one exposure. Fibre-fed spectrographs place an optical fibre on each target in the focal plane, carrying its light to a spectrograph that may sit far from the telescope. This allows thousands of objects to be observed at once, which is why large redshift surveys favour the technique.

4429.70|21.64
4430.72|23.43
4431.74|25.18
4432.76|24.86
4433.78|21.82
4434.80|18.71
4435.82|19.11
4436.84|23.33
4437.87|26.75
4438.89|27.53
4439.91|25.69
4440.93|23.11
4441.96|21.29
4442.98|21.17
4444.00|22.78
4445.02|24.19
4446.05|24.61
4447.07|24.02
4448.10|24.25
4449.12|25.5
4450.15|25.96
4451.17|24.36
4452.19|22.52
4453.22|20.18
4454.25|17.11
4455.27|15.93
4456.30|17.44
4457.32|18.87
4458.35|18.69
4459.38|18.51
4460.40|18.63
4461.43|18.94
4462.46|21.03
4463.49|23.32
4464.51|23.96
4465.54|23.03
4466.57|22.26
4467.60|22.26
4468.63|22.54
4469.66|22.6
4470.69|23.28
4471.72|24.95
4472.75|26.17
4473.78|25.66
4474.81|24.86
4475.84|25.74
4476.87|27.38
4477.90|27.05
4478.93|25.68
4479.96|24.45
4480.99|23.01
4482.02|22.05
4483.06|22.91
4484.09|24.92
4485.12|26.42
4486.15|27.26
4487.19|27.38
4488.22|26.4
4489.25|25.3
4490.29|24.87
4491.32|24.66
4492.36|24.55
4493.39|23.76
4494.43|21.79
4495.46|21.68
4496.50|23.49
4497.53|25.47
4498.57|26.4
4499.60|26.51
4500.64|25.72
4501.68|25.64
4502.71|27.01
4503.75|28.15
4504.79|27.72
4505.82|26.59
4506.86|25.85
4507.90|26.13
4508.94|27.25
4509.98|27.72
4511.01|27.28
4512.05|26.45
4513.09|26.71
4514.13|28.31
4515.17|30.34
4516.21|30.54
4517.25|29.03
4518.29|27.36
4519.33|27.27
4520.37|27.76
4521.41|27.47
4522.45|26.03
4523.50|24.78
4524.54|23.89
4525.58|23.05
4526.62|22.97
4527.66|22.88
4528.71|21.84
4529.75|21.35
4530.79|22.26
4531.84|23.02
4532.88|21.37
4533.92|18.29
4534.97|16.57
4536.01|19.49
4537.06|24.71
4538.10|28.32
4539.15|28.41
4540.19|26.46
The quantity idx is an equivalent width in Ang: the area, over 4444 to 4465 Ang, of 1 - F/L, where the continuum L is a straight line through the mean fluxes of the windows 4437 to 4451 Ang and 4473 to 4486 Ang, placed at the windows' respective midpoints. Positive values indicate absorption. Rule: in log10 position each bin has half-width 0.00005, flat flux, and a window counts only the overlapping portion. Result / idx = 2.7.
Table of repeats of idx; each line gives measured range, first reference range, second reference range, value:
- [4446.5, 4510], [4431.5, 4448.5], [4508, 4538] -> 0.6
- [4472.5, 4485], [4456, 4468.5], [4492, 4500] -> -1.5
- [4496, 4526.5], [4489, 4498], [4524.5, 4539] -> -4.7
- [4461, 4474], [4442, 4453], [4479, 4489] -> 0.7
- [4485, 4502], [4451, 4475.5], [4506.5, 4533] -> -0.9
